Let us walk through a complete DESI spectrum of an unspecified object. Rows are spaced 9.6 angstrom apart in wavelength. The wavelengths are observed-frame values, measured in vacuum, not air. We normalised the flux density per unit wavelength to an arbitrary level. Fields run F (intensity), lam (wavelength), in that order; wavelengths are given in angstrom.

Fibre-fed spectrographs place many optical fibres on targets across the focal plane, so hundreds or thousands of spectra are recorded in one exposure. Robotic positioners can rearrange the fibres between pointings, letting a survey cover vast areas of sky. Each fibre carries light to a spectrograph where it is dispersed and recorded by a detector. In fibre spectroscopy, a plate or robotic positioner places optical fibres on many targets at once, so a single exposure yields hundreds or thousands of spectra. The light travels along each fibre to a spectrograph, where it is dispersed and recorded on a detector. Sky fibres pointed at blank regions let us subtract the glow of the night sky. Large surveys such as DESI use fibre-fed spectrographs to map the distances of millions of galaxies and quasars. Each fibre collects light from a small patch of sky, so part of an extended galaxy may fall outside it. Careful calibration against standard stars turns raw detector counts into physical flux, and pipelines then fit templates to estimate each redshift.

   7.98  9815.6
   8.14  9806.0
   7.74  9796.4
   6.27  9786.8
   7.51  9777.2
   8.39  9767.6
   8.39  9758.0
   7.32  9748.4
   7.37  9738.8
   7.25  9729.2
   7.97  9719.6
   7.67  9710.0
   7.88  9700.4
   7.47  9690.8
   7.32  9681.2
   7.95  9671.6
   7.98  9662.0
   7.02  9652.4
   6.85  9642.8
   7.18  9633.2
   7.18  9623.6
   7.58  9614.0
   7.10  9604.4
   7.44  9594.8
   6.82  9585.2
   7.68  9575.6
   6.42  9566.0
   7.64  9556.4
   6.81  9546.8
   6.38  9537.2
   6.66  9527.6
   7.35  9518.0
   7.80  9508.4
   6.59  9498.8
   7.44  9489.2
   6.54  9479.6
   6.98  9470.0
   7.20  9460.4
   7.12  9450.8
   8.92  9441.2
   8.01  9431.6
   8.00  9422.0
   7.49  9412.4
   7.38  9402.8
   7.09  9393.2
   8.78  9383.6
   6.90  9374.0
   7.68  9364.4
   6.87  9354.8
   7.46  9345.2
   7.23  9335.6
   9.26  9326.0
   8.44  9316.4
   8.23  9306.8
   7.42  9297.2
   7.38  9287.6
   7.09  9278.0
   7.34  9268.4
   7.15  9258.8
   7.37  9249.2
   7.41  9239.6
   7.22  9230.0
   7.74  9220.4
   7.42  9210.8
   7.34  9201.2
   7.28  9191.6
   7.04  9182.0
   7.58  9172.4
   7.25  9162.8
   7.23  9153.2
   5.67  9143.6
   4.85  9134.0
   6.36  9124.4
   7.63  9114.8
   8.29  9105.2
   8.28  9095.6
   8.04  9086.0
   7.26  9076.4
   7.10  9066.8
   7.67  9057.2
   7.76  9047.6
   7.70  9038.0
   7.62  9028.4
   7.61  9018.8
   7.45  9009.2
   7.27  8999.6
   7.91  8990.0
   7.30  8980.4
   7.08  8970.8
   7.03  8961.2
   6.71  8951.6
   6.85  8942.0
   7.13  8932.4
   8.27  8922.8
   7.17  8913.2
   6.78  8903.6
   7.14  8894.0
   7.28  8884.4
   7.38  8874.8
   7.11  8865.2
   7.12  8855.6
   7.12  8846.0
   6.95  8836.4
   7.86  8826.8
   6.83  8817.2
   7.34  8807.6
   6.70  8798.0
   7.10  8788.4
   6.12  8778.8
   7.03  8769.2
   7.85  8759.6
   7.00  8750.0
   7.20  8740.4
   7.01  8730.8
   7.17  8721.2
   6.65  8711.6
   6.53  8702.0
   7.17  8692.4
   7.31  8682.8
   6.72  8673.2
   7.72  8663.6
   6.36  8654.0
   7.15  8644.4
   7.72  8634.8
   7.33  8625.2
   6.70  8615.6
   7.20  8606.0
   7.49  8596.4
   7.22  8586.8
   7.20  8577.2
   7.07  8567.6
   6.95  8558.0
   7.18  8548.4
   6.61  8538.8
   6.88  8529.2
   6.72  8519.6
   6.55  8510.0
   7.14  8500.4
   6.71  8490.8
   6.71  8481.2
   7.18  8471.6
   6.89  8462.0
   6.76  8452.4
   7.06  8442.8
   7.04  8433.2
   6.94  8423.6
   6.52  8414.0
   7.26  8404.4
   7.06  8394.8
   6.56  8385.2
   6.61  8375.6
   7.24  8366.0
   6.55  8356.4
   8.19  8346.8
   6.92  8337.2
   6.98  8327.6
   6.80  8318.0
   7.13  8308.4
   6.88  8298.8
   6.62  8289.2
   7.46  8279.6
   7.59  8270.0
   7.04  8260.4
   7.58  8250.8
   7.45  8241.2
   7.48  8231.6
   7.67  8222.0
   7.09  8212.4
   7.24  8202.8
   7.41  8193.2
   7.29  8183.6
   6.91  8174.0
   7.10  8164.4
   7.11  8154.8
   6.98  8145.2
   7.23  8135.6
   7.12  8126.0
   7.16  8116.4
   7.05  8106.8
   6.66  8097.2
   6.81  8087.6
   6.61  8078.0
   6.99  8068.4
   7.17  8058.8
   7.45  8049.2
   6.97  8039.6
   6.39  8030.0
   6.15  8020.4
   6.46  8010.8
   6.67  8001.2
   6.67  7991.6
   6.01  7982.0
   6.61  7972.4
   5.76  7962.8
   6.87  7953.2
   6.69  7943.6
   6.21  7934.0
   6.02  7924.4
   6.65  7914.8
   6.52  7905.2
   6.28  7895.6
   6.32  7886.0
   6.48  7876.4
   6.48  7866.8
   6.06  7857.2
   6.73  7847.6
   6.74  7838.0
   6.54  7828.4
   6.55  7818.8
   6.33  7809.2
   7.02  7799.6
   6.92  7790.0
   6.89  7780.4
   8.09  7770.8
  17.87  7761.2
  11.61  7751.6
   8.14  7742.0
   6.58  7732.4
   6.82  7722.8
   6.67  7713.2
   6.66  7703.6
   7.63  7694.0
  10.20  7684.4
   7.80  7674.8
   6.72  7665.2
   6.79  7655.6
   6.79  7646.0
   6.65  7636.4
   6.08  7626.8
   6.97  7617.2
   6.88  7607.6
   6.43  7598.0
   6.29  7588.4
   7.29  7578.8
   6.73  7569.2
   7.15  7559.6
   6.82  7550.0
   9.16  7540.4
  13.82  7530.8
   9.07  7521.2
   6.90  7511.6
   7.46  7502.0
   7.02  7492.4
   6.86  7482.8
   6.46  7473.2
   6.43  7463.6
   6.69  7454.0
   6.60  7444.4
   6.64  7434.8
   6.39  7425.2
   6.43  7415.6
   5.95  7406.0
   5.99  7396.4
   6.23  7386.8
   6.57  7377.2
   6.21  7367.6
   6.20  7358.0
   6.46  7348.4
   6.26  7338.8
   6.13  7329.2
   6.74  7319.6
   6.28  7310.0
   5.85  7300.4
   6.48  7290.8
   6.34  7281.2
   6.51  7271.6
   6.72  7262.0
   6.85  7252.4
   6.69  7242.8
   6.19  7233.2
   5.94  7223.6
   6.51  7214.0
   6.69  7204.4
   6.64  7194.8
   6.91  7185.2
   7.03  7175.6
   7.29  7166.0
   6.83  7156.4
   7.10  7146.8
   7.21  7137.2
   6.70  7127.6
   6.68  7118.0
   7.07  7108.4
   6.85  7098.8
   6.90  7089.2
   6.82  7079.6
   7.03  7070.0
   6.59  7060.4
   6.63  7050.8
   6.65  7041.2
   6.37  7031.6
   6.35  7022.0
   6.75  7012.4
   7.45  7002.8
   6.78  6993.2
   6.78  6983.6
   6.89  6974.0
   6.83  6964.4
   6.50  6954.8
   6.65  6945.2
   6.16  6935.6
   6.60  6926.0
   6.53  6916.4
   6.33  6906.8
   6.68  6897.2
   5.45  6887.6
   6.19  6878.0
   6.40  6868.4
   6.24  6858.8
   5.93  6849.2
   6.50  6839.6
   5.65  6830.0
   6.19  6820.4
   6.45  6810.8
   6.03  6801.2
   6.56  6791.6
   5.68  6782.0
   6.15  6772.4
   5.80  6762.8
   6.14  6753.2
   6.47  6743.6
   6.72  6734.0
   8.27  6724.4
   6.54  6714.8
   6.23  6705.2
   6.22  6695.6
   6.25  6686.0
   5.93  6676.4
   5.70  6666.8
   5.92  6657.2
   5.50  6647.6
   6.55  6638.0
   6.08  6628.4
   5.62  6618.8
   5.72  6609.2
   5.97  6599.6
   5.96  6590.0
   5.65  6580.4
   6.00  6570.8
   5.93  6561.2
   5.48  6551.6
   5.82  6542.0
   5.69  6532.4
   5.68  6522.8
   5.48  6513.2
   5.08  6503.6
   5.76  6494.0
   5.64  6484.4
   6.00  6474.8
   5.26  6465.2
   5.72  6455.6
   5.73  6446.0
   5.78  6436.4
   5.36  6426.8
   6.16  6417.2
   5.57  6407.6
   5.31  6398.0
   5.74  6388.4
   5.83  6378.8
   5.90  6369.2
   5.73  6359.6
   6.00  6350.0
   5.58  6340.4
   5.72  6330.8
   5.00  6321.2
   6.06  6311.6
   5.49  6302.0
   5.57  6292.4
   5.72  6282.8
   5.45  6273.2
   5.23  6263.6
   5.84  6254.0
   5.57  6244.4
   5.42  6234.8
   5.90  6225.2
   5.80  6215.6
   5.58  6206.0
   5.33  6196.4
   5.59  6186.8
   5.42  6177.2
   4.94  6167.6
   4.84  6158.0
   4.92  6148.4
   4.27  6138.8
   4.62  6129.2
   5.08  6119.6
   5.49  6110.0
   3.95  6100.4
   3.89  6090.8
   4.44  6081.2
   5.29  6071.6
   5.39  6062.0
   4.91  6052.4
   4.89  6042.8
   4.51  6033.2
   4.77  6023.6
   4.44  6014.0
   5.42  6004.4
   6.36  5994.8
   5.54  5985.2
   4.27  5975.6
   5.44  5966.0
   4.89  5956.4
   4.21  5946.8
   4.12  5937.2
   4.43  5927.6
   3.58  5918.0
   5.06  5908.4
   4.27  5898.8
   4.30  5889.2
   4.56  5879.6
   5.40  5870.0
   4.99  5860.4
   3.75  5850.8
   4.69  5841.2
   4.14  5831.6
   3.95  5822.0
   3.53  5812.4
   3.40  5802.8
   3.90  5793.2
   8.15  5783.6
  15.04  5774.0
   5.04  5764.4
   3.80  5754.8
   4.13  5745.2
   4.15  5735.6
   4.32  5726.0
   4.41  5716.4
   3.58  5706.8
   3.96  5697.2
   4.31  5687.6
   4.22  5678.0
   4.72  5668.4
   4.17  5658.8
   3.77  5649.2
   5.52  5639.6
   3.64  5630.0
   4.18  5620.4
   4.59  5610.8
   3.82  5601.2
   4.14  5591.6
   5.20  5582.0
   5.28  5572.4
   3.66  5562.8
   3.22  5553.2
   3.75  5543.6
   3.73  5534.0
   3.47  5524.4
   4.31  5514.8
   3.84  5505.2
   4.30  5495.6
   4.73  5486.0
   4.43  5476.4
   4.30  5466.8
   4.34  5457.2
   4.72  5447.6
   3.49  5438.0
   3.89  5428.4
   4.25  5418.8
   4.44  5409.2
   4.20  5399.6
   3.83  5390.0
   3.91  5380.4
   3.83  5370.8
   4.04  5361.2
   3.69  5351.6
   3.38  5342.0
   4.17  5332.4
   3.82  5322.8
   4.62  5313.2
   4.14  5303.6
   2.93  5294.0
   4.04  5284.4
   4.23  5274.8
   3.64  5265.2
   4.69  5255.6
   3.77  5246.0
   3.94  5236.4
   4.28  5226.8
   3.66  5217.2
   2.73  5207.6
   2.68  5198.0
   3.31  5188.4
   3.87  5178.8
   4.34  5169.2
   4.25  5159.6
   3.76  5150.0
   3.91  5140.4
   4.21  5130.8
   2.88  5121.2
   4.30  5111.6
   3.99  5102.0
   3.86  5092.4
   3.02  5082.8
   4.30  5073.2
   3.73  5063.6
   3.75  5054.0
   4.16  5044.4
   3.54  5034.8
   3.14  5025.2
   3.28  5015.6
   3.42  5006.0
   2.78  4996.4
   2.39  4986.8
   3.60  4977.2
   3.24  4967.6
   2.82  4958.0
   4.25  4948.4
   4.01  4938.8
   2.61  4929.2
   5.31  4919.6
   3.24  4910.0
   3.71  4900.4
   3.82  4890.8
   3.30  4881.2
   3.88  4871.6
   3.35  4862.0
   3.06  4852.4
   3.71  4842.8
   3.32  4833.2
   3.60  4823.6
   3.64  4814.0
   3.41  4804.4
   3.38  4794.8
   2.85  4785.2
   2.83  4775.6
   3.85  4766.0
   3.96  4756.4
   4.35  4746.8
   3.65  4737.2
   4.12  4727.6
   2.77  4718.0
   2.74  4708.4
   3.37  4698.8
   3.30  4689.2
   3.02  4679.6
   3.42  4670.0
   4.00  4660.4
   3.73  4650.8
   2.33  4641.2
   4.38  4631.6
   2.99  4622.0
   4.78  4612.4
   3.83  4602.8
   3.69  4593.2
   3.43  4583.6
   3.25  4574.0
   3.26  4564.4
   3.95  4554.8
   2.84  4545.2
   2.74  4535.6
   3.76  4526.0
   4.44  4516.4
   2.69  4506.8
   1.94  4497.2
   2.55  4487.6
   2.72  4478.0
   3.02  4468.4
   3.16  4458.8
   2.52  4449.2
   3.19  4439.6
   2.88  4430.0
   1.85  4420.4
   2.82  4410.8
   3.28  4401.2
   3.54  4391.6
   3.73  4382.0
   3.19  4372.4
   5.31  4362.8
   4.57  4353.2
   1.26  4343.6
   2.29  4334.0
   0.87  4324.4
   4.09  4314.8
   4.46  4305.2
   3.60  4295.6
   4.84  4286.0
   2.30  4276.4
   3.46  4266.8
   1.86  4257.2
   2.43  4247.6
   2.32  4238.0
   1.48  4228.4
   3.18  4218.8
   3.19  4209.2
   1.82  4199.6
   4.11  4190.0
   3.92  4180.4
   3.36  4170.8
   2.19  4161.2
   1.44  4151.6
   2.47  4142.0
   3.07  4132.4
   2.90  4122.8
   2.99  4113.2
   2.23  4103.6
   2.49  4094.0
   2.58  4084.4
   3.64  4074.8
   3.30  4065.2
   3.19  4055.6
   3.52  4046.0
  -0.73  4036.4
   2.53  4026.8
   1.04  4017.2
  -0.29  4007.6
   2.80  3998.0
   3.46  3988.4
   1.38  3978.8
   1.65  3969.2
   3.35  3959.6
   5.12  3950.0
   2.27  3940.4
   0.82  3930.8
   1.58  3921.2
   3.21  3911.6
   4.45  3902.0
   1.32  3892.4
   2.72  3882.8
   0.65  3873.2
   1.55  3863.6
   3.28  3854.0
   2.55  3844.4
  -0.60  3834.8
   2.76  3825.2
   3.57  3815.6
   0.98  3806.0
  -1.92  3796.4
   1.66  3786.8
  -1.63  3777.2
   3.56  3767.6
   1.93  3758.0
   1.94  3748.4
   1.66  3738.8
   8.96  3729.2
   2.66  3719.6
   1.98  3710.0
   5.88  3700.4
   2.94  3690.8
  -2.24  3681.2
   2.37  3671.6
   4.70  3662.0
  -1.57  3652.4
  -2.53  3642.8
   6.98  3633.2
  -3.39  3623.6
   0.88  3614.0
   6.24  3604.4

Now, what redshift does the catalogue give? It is 0.549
